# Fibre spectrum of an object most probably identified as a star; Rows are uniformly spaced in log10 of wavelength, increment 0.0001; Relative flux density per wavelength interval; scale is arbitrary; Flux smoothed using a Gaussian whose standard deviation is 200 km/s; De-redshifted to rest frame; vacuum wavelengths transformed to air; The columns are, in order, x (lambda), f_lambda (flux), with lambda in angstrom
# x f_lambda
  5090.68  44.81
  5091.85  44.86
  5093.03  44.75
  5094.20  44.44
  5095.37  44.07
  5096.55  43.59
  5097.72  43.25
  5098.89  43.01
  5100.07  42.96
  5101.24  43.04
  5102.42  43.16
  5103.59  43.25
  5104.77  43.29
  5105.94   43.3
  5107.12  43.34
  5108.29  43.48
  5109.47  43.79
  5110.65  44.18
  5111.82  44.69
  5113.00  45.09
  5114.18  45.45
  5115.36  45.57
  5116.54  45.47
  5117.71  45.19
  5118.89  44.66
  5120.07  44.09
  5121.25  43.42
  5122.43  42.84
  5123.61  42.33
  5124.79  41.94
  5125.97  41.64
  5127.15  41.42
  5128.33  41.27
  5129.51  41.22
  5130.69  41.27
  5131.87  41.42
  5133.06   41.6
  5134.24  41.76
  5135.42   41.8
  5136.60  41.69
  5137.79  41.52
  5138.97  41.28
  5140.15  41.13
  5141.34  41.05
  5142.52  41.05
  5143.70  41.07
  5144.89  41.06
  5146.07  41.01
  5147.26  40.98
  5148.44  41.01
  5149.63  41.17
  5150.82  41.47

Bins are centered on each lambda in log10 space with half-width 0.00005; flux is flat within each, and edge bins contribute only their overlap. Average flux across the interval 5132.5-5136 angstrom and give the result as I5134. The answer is 41.8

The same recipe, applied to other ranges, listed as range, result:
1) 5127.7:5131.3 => 41.3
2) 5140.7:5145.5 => 41.1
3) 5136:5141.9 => 41.3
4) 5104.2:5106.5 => 43.4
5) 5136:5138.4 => 41.6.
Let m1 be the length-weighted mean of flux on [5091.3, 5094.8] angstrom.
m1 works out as 44.7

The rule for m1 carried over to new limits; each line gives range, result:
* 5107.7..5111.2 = 43.8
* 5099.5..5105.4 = 43.2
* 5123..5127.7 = 41.8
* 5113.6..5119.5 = 45.3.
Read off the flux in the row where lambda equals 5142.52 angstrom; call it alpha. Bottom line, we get 41.05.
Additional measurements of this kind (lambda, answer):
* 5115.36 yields 45.57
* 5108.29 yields 43.48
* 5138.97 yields 41.28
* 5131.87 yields 41.42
